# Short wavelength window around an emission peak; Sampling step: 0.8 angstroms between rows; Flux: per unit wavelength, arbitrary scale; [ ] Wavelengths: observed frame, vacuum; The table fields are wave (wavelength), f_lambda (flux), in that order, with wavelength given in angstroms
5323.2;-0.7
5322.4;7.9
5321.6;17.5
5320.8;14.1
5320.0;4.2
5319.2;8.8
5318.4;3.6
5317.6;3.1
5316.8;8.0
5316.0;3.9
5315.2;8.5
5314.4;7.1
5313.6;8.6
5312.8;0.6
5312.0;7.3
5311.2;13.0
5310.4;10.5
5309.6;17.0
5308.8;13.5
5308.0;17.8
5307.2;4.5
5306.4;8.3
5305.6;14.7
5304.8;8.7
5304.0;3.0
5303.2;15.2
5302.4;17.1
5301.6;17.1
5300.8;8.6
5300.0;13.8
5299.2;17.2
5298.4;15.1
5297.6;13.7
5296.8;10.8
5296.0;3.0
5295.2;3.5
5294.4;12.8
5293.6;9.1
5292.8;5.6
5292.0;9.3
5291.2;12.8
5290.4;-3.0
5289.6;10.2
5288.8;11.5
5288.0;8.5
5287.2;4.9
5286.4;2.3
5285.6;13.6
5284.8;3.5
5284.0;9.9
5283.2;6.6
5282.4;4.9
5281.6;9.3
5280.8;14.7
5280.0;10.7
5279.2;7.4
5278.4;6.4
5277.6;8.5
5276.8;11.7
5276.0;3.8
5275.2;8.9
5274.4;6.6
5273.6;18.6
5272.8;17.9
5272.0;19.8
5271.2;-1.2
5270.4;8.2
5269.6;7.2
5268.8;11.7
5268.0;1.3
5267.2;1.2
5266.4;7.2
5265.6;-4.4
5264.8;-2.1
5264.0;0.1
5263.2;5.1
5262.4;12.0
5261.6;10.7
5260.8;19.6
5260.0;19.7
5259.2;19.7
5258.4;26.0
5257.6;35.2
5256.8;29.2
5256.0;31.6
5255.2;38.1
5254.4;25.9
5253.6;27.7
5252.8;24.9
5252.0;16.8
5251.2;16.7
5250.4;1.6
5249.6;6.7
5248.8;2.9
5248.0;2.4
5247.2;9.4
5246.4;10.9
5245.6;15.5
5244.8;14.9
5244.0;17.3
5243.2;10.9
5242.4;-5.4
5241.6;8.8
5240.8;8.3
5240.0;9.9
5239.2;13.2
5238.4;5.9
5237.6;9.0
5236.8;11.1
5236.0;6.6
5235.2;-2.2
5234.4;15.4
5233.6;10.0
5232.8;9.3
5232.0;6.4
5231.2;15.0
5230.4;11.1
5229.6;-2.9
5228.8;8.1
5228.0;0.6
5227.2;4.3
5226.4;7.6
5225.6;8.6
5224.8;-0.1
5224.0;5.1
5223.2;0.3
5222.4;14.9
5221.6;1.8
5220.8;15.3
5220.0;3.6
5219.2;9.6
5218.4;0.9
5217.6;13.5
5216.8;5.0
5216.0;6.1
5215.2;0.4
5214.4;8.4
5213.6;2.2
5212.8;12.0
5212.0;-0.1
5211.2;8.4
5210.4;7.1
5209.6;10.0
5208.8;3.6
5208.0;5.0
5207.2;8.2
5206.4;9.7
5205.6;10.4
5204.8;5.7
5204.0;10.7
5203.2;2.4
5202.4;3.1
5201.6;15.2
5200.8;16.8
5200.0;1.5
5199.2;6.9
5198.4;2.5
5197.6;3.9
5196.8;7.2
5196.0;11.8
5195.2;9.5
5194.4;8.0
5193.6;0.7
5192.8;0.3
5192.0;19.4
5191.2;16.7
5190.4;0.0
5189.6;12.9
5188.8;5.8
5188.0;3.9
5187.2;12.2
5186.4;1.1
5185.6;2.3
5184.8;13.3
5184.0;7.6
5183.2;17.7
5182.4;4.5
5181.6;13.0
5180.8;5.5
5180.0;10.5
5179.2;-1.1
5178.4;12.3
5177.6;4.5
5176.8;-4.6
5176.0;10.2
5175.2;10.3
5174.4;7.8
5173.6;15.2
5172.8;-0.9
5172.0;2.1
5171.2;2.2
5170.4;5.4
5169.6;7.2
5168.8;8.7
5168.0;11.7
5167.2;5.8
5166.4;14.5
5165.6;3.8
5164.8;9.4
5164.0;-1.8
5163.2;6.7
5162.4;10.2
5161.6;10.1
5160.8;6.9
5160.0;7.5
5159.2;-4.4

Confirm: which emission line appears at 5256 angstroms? [O II]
